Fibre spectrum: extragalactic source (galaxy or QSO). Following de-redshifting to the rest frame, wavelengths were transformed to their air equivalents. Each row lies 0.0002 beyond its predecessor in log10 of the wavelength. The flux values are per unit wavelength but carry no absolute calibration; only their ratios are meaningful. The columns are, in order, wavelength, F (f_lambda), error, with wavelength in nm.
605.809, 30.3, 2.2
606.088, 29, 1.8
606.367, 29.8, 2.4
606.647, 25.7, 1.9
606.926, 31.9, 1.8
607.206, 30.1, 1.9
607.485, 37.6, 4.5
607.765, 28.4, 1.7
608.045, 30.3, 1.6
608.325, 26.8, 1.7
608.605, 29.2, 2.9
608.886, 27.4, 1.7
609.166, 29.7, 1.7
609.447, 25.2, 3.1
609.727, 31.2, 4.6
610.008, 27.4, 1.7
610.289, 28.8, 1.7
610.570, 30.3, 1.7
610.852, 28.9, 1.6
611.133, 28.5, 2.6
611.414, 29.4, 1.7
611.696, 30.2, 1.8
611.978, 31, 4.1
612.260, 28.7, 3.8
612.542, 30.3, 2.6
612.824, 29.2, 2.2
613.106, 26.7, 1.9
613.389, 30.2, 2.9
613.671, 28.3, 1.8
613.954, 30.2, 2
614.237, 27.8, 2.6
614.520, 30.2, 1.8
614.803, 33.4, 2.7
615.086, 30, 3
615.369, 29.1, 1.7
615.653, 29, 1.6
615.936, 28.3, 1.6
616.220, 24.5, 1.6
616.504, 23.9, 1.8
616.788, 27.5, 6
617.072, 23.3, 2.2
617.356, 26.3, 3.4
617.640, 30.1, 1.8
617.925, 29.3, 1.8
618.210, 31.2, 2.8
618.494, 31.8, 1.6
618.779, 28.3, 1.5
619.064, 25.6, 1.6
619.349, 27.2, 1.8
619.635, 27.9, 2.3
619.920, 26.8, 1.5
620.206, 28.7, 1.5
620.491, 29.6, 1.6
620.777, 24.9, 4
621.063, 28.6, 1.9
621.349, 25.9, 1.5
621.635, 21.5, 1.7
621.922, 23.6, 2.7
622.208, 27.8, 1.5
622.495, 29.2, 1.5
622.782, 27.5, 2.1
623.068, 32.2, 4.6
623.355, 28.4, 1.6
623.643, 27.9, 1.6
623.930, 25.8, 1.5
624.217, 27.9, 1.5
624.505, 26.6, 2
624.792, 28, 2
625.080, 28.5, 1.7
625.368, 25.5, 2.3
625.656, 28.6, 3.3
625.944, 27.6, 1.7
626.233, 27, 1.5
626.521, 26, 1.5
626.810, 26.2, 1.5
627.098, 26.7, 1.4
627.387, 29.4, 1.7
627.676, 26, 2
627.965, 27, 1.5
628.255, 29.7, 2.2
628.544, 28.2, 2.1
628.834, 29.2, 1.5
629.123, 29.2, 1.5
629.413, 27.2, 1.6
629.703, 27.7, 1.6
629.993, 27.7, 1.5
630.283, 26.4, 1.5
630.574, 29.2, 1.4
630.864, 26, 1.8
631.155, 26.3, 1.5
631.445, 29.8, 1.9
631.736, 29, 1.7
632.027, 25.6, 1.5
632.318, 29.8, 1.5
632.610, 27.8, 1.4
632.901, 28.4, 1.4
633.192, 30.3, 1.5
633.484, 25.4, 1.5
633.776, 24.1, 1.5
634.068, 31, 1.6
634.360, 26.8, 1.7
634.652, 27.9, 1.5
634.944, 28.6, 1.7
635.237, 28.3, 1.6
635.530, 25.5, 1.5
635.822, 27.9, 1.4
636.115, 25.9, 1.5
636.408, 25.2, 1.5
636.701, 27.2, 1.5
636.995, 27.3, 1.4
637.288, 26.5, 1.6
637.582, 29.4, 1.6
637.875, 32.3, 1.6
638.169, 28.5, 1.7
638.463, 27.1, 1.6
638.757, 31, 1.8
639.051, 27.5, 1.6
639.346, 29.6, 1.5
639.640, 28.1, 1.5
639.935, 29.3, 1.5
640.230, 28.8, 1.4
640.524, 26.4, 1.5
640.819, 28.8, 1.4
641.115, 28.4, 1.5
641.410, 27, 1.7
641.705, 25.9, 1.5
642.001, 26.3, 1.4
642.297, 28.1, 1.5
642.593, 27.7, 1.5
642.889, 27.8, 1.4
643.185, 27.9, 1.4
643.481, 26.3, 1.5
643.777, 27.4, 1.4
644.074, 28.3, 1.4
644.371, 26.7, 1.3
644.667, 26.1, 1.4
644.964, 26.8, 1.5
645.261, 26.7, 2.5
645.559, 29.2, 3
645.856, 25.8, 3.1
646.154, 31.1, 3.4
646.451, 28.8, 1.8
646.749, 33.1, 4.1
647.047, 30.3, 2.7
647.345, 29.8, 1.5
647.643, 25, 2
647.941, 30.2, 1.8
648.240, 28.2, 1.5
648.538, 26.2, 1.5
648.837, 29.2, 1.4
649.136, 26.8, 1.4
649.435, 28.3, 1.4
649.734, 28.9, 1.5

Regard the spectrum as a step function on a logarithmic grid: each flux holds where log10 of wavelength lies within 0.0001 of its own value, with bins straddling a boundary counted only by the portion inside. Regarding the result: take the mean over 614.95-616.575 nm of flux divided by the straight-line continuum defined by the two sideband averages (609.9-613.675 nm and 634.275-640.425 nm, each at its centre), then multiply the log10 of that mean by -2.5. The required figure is 0.05 mag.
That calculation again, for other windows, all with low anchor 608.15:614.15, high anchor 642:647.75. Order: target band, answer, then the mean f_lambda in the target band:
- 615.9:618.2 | 0.08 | 26.8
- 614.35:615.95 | -0.05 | 30.1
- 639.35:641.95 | 0.01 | 27.9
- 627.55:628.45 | 0.03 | 27.6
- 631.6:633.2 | 0.00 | 28.3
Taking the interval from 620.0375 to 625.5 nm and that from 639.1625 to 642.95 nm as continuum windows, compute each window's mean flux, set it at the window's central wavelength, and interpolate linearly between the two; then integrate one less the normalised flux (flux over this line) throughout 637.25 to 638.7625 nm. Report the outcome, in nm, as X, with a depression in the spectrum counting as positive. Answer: -0.08 nm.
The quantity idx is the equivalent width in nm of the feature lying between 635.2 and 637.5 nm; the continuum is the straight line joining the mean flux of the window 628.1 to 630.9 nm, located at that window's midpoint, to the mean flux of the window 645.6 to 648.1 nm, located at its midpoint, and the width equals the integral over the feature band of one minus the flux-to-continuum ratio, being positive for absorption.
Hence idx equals 0.148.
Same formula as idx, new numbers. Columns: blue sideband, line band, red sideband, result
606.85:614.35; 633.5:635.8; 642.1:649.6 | 0.09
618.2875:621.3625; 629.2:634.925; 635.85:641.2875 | 0.07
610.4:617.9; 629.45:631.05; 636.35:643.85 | 0.05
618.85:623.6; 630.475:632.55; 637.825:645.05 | -0.03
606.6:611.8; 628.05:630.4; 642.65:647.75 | 0.04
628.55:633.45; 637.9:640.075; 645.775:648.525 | -0.03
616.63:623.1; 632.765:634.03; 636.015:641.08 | 0.03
